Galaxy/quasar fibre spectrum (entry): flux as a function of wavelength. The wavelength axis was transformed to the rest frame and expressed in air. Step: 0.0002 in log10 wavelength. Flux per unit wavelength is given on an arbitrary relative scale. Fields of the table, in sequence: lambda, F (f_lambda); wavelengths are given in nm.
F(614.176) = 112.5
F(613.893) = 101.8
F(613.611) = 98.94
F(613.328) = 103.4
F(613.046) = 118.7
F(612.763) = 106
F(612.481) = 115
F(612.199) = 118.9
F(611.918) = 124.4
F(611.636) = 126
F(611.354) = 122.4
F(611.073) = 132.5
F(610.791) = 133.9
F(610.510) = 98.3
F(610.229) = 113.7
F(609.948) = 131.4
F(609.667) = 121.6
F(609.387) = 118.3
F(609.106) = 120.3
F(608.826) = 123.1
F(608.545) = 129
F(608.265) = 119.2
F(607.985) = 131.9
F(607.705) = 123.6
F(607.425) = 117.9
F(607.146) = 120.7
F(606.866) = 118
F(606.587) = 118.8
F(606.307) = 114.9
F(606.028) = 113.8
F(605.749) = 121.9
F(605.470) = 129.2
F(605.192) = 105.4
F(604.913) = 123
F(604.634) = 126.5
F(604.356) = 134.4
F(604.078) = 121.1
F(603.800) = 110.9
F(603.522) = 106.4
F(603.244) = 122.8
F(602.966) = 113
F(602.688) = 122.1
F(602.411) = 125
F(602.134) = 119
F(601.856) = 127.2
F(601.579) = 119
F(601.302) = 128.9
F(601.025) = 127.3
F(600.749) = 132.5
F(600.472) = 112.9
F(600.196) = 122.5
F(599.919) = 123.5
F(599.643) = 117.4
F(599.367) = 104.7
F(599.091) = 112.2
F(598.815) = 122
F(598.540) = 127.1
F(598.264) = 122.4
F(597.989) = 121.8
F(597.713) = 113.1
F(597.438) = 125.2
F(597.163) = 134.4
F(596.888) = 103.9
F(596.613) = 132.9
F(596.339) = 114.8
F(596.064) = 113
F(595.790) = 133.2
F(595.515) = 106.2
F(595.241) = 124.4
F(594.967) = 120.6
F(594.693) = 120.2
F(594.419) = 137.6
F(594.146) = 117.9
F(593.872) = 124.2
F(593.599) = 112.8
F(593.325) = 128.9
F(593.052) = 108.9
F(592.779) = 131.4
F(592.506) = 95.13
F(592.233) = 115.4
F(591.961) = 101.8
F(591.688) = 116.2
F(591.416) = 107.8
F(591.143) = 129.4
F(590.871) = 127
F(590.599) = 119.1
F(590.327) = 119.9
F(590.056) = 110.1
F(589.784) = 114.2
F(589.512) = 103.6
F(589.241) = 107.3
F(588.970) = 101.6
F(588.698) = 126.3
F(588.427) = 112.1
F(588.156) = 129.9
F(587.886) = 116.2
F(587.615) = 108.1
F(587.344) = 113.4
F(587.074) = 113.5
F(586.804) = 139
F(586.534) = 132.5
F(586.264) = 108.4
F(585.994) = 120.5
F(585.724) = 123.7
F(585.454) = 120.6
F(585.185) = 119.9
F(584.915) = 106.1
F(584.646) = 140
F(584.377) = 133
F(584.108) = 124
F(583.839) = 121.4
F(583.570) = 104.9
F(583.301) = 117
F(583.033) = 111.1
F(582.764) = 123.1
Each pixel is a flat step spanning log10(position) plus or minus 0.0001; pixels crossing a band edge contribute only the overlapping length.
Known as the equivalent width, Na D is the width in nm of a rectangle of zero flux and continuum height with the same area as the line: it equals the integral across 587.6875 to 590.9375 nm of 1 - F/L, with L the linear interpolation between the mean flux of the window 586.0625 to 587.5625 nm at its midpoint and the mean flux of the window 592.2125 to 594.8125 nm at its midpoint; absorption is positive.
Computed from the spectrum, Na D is 0.13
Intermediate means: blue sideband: 121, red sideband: 119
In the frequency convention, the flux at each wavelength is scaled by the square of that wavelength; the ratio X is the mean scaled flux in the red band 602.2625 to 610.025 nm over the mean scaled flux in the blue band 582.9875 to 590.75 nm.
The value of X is 1.1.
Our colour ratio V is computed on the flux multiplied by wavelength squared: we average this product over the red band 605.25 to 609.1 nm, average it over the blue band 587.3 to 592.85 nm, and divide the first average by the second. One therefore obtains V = 1.12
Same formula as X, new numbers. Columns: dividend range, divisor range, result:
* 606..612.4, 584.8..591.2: 1.11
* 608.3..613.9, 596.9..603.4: 1.01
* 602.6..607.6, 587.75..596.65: 1.06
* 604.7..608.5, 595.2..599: 1.03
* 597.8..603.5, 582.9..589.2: 1.07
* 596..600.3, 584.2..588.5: 1.03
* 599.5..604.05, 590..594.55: 1.06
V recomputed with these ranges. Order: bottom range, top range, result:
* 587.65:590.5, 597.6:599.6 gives 1.07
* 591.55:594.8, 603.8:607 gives 1.07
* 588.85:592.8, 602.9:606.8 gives 1.10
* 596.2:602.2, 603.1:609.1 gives 1.02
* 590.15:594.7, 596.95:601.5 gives 1.05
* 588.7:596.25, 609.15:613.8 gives 1.07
